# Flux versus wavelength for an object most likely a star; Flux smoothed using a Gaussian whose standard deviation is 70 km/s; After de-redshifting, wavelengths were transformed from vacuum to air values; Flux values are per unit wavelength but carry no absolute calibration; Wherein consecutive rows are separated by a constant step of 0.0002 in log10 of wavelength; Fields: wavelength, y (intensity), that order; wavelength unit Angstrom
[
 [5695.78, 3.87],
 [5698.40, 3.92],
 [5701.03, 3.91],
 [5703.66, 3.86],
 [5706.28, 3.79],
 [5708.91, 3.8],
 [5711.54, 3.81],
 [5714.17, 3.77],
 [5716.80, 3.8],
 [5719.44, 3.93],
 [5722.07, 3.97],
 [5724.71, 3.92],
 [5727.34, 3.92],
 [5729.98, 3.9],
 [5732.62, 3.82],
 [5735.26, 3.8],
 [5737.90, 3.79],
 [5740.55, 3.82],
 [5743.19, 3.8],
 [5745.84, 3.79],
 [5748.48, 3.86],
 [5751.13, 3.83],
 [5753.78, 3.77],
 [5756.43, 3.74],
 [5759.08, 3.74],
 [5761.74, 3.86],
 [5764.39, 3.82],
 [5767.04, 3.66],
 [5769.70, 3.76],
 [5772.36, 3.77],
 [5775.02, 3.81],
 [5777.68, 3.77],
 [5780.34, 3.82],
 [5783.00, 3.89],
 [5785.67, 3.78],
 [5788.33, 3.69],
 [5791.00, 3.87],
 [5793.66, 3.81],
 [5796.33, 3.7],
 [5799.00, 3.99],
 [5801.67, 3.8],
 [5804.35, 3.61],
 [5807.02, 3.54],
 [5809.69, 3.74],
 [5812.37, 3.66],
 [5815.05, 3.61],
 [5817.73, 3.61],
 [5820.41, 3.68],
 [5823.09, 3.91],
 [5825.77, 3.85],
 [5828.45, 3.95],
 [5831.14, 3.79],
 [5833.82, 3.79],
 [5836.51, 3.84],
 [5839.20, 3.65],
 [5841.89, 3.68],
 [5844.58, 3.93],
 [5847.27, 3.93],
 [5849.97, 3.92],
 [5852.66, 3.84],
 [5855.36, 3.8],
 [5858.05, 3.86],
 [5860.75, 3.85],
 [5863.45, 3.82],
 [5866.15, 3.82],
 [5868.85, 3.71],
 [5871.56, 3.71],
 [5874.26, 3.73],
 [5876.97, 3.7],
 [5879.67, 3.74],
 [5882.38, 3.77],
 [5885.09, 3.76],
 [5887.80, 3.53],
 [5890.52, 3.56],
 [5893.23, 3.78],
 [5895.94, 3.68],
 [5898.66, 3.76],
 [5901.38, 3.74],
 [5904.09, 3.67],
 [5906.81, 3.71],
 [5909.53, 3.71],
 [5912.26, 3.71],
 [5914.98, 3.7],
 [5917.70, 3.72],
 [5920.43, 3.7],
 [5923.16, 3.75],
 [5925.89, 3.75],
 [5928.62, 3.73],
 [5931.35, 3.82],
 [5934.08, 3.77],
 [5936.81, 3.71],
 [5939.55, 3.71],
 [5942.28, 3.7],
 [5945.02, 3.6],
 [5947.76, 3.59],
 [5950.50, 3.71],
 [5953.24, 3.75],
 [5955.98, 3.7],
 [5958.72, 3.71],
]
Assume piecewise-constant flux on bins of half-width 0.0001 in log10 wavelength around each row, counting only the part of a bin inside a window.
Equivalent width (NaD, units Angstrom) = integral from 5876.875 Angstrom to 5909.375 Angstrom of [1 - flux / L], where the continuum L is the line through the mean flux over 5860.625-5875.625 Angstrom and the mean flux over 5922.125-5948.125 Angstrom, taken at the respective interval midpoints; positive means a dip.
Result 0.41 Angstrom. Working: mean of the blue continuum 3.77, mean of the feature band 3.7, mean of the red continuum 3.72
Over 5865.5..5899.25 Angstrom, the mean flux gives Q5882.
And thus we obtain 3.71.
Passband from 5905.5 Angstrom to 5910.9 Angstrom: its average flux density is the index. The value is 3.71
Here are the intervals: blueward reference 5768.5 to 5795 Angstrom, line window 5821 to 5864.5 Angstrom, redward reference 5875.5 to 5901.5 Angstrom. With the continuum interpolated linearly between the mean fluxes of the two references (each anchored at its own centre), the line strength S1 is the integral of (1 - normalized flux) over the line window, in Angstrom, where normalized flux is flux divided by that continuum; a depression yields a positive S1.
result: -1.1 Angstrom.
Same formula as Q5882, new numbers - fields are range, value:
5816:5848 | 3.8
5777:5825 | 3.75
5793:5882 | 3.77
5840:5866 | 3.84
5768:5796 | 3.79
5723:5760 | 3.82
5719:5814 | 3.8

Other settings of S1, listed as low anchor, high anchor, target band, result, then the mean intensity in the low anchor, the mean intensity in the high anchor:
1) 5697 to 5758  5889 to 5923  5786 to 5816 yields 0.4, 3.84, 3.7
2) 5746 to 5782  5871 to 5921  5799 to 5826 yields 0.3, 3.79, 3.7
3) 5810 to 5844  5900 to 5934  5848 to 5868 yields -0.5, 3.75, 3.73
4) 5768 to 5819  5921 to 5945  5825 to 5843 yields -0.2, 3.75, 3.73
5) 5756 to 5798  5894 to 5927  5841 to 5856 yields -0.4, 3.78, 3.72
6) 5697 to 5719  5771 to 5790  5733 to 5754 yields 0.0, 3.84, 3.79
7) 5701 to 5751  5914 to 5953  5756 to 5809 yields 0.5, 3.84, 3.71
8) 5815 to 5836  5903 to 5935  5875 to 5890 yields 0.2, 3.79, 3.73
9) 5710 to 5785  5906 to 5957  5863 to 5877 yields 0.0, 3.82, 3.71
